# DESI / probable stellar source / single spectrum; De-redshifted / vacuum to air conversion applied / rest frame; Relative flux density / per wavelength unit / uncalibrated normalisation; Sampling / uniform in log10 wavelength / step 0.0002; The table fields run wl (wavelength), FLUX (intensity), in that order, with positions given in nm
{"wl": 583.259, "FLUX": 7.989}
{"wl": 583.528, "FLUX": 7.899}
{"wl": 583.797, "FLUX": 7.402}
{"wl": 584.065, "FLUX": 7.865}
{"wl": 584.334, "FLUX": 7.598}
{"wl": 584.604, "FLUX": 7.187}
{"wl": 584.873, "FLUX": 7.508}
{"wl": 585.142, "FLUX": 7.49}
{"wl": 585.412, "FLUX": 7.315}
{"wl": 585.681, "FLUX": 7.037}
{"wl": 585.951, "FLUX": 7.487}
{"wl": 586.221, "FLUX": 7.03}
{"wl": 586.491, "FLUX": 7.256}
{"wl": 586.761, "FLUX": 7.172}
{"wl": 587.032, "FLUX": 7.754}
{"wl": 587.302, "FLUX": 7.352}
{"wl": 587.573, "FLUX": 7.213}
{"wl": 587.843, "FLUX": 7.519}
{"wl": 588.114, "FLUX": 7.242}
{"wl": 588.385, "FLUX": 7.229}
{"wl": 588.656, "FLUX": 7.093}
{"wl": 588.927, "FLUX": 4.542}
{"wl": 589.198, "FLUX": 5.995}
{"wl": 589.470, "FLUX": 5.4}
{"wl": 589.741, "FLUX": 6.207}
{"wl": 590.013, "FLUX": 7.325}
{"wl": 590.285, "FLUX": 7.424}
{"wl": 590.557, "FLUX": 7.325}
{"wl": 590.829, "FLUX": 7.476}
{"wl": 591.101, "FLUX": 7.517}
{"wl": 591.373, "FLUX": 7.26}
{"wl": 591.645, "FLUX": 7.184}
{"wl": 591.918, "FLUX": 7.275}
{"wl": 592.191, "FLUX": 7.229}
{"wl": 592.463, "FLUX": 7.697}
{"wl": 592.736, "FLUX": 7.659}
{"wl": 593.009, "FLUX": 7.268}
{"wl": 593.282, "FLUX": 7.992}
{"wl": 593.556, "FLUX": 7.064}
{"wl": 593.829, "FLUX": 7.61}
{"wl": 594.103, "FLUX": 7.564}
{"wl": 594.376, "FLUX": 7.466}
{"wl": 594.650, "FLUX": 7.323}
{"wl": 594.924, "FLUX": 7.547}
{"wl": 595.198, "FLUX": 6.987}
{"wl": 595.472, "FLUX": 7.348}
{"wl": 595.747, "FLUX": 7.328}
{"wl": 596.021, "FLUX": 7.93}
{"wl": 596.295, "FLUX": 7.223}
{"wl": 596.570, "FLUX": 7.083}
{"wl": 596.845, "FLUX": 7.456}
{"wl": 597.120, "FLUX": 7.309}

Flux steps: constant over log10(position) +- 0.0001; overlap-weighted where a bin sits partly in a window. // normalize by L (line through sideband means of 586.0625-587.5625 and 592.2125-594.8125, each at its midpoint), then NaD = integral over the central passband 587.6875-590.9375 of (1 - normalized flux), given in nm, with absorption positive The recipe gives 0.29 nm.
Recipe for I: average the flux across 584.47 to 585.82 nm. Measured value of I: 7.31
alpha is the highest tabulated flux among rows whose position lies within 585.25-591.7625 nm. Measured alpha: 7.754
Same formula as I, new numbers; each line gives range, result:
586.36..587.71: 7.35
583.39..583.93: 7.65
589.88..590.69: 7.36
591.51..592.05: 7.22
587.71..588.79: 7.27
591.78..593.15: 7.43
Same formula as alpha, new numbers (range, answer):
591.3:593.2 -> 7.697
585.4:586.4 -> 7.487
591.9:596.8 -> 7.992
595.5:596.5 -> 7.93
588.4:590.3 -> 7.424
